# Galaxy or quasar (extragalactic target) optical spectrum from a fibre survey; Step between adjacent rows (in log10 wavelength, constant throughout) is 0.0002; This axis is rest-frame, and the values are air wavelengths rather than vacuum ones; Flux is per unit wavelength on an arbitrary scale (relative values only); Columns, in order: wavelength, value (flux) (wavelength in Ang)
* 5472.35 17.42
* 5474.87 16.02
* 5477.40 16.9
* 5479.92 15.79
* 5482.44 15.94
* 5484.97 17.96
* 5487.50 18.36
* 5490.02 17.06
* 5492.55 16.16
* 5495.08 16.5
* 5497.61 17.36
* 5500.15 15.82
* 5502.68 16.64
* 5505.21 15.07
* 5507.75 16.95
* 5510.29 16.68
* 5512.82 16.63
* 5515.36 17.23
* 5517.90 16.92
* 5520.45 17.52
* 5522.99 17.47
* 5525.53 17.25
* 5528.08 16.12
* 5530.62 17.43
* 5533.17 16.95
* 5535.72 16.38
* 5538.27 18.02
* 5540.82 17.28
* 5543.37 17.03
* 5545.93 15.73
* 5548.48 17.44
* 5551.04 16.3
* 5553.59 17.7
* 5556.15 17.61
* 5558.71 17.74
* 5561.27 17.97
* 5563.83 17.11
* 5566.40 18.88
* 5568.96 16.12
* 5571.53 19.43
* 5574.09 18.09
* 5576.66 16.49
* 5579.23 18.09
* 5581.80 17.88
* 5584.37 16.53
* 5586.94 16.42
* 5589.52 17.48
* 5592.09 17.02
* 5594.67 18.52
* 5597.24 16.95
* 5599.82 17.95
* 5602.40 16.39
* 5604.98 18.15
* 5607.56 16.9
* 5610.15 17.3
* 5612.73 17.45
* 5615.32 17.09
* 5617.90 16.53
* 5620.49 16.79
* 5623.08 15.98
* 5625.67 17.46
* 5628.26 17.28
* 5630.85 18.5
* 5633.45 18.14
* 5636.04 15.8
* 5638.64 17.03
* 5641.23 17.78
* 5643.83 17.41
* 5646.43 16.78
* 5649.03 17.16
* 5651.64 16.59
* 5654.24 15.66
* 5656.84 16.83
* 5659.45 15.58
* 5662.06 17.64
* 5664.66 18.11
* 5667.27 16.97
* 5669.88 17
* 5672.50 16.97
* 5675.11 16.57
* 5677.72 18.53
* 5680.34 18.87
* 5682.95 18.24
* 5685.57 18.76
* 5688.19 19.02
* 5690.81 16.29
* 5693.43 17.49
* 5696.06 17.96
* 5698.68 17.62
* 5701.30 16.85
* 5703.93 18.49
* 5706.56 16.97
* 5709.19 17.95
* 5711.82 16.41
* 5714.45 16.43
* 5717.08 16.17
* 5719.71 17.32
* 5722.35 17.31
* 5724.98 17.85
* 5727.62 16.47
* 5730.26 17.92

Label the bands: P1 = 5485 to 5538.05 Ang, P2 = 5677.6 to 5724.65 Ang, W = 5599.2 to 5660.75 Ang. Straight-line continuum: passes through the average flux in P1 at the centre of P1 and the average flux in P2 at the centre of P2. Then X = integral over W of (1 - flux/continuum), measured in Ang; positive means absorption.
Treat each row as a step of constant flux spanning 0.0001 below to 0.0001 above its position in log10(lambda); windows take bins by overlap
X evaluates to 1.06 Ang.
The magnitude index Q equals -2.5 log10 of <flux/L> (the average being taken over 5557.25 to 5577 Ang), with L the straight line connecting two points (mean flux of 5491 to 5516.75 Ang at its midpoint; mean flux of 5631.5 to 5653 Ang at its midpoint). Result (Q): -0.06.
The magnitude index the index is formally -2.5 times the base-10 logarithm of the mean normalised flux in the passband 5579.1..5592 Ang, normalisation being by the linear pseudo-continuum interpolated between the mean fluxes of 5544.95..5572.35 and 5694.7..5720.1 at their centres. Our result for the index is 0.01 mag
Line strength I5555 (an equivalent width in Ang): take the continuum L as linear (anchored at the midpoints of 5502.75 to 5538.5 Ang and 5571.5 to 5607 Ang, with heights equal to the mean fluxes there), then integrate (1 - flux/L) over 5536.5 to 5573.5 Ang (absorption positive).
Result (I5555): -0.6 Ang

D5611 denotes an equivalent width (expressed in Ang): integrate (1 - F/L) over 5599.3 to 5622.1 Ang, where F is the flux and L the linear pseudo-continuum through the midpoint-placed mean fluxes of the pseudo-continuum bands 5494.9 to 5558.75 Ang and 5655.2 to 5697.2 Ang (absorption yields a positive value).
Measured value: 0.2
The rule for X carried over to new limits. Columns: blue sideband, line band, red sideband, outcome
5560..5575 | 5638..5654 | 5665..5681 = 0.5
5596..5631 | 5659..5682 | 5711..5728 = -0.6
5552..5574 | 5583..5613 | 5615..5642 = 0.3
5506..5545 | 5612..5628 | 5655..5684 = 0.3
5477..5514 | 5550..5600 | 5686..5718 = -1.7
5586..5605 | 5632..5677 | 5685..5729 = 1.0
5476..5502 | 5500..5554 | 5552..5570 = 1.1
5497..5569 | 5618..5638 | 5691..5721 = 0.0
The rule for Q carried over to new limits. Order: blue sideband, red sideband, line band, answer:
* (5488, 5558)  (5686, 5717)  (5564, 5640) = -0.01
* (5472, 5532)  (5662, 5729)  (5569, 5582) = -0.05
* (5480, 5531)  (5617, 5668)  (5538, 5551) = 0.00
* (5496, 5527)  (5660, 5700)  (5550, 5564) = -0.03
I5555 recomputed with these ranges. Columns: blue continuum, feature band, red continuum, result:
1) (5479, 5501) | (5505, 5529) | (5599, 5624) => 0.0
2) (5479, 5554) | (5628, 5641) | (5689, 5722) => -0.2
